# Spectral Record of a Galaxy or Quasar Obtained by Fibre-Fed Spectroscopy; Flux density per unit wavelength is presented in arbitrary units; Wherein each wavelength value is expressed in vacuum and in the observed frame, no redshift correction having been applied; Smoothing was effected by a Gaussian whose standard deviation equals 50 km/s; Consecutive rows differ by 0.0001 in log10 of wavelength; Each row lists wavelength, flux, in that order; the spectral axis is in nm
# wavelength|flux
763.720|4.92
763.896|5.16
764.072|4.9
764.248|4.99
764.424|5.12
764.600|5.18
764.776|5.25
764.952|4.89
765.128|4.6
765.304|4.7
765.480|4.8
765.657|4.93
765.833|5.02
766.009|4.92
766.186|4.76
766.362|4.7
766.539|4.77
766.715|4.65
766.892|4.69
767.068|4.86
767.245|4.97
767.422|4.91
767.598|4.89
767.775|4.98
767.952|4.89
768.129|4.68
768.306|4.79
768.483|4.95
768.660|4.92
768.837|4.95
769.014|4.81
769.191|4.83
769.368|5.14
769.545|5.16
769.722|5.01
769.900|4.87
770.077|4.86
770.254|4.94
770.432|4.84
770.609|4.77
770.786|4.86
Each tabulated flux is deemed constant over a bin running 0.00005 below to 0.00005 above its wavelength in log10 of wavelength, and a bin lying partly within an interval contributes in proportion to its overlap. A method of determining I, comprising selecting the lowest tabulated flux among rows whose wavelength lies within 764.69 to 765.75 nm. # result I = 4.6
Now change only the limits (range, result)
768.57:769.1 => 4.81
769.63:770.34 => 4.86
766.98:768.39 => 4.68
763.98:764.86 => 4.9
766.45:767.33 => 4.65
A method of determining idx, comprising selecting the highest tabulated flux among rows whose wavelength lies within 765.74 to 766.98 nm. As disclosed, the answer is 5.02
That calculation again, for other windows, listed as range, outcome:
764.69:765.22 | 5.25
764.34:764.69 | 5.18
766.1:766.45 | 4.76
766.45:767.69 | 4.97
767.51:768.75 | 4.98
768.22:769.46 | 5.14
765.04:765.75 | 4.93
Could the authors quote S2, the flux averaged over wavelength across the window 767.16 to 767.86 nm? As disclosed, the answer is 4.94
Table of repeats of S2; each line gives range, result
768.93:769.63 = 4.99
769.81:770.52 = 4.87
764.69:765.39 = 4.86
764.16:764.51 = 5.05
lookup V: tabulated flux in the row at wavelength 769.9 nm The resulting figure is 4.87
